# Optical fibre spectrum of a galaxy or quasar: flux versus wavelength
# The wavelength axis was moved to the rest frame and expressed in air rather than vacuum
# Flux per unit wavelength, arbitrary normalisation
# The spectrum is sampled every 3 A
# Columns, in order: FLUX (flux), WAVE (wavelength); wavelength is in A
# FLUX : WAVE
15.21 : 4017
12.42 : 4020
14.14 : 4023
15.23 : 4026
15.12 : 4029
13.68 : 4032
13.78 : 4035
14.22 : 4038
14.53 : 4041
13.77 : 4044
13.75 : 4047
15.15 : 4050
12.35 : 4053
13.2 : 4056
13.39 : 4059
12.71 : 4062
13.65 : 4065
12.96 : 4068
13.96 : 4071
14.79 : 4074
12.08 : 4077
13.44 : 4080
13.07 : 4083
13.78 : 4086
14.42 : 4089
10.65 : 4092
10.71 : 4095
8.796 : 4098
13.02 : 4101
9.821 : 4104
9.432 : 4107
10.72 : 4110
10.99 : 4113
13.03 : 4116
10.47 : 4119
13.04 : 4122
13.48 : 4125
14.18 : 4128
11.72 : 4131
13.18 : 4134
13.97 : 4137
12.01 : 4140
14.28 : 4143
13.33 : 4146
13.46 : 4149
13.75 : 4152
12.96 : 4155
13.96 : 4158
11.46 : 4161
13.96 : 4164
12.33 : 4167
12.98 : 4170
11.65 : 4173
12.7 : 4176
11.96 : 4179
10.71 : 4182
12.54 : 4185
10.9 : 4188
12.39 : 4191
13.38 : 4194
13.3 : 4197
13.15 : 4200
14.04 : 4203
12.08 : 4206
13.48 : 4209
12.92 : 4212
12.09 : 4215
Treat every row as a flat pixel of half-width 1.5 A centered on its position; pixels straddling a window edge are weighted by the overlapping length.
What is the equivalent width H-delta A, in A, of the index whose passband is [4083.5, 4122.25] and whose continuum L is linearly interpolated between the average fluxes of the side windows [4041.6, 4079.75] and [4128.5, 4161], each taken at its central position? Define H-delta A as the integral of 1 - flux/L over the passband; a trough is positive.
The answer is 5.55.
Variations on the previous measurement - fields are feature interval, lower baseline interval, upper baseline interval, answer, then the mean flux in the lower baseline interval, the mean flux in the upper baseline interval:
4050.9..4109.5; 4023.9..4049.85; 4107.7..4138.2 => 4.06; 14.3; 12.4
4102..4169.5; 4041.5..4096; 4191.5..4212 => 3.48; 13.3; 13.2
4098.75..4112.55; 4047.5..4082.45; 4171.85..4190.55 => 2.35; 13.4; 11.8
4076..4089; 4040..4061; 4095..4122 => -1.22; 13.7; 10.9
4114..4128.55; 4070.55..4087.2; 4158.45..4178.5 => 0.40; 13.5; 12.6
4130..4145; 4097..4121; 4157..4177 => -1.68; 10.9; 12.7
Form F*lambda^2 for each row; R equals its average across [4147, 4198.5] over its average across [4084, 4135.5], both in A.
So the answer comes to 1.10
